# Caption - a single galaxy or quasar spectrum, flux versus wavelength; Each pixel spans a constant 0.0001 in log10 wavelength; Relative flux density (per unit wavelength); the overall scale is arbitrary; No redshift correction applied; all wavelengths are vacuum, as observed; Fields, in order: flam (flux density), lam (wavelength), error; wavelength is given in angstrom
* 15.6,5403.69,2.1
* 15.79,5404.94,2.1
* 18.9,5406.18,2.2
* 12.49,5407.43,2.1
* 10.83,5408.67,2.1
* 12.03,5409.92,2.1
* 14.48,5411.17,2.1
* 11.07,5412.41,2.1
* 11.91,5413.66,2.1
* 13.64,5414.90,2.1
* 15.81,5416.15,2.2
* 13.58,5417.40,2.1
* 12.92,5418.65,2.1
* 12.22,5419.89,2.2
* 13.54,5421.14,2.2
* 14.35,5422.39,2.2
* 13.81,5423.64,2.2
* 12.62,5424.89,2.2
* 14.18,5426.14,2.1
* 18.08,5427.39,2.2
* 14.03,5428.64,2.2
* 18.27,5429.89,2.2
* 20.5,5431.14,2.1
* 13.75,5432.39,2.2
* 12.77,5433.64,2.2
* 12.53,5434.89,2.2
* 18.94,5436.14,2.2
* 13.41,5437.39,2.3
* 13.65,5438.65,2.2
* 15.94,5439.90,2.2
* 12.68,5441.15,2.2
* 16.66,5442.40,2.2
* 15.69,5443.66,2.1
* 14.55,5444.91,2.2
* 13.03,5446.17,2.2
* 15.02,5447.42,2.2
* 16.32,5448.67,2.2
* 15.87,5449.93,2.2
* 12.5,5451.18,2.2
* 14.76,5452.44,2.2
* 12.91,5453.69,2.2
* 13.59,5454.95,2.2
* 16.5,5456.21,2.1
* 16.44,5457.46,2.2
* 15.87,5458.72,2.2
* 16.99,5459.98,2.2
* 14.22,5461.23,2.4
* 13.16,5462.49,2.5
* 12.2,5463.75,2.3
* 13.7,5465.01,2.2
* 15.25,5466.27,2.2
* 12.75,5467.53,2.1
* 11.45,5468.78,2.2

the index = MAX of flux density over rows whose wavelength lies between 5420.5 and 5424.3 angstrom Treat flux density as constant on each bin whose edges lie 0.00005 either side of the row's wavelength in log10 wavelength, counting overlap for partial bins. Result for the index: 14.35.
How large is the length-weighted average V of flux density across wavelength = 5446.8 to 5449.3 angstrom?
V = 15.7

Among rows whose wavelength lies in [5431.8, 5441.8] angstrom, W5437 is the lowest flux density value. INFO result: 12.53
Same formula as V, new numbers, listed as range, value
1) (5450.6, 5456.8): 14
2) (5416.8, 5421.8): 13.1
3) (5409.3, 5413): 12.5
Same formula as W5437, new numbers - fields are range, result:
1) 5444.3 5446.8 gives 13.03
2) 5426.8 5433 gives 13.75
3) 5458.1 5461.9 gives 14.22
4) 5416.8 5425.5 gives 12.22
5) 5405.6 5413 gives 10.83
